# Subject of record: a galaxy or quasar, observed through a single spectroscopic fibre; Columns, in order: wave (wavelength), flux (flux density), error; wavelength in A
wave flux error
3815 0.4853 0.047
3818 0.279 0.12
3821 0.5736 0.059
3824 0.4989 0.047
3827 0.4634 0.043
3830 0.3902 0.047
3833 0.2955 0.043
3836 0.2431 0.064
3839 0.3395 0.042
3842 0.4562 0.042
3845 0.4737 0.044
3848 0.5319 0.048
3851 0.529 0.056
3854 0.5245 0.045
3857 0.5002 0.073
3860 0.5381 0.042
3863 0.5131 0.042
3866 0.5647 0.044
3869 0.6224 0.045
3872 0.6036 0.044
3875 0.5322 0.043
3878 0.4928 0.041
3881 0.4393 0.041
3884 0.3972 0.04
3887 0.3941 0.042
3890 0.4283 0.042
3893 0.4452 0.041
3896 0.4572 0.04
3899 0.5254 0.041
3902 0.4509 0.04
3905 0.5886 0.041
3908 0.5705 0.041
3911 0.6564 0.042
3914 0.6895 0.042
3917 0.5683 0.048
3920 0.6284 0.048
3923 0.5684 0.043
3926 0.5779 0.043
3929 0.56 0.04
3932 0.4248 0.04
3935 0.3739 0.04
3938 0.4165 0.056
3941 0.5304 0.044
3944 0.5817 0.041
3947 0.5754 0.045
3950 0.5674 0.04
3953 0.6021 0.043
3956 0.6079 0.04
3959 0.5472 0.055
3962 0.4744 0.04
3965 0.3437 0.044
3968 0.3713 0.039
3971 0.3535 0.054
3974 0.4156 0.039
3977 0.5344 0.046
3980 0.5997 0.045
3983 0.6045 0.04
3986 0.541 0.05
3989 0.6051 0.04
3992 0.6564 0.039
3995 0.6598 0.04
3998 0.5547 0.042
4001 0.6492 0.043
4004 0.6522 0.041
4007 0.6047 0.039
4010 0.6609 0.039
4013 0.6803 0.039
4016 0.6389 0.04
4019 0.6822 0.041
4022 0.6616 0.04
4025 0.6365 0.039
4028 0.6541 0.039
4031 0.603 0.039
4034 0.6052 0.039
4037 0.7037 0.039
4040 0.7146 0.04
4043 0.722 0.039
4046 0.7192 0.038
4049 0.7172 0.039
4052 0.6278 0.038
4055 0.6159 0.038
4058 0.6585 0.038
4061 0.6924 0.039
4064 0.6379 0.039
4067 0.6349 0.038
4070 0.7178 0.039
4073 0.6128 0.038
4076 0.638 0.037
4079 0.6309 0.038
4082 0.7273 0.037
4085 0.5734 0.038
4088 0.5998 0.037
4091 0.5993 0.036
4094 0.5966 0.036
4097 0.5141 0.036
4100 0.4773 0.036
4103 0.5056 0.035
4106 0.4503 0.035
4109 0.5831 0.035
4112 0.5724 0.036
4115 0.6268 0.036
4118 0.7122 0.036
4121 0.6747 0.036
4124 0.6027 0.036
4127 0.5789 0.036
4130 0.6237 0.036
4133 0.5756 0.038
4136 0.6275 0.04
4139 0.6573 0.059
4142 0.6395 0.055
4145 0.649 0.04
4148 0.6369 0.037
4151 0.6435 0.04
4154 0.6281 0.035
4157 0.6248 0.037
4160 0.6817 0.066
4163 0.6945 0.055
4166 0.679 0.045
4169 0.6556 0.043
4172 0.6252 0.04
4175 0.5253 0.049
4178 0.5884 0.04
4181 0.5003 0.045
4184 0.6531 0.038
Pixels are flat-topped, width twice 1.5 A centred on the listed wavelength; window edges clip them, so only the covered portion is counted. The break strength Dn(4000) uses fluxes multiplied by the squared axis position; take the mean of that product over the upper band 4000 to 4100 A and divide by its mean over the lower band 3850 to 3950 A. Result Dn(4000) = 1.33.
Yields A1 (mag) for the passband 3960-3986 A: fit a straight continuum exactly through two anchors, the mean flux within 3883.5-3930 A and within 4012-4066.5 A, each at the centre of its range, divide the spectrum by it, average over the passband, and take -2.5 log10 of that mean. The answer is 0.27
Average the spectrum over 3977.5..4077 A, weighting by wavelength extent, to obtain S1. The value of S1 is 0.646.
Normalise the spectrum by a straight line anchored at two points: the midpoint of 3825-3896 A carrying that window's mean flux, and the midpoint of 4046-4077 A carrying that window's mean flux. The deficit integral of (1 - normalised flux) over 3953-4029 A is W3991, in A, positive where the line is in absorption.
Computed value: 2.2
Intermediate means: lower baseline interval 0.466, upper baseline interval 0.659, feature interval 0.576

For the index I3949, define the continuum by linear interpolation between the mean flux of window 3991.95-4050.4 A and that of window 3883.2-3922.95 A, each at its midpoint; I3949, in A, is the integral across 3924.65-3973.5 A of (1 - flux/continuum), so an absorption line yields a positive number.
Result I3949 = 7.2 A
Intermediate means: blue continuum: 0.527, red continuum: 0.659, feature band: 0.492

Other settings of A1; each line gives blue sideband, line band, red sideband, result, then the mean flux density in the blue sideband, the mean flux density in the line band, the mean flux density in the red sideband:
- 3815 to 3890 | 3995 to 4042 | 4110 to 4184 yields -0.165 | 0.466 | 0.648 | 0.626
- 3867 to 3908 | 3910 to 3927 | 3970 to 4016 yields -0.178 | 0.494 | 0.615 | 0.589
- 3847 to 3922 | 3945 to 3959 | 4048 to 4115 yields -0.054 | 0.528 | 0.584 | 0.608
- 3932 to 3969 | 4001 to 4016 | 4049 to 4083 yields -0.126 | 0.498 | 0.648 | 0.656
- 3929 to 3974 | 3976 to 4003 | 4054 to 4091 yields -0.131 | 0.484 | 0.603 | 0.644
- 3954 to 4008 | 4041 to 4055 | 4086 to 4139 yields -0.215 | 0.543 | 0.689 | 0.586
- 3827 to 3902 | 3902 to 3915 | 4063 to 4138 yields -0.219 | 0.468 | 0.604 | 0.604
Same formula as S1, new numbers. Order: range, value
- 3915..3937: 0.53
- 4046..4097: 0.641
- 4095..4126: 0.572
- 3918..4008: 0.539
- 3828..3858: 0.428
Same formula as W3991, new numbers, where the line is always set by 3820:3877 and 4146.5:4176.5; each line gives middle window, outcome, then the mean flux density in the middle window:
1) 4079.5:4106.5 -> 1.7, 0.567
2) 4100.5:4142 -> 1.5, 0.598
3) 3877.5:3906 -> 2.6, 0.459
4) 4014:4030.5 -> -2.4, 0.652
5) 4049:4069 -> -2.2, 0.652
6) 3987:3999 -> -1.4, 0.618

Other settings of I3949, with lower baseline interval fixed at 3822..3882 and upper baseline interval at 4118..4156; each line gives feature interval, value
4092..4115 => 2.9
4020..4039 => -2.4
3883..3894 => 1.8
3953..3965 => 0.2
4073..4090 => -0.8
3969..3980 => 1.8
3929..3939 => 1.8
